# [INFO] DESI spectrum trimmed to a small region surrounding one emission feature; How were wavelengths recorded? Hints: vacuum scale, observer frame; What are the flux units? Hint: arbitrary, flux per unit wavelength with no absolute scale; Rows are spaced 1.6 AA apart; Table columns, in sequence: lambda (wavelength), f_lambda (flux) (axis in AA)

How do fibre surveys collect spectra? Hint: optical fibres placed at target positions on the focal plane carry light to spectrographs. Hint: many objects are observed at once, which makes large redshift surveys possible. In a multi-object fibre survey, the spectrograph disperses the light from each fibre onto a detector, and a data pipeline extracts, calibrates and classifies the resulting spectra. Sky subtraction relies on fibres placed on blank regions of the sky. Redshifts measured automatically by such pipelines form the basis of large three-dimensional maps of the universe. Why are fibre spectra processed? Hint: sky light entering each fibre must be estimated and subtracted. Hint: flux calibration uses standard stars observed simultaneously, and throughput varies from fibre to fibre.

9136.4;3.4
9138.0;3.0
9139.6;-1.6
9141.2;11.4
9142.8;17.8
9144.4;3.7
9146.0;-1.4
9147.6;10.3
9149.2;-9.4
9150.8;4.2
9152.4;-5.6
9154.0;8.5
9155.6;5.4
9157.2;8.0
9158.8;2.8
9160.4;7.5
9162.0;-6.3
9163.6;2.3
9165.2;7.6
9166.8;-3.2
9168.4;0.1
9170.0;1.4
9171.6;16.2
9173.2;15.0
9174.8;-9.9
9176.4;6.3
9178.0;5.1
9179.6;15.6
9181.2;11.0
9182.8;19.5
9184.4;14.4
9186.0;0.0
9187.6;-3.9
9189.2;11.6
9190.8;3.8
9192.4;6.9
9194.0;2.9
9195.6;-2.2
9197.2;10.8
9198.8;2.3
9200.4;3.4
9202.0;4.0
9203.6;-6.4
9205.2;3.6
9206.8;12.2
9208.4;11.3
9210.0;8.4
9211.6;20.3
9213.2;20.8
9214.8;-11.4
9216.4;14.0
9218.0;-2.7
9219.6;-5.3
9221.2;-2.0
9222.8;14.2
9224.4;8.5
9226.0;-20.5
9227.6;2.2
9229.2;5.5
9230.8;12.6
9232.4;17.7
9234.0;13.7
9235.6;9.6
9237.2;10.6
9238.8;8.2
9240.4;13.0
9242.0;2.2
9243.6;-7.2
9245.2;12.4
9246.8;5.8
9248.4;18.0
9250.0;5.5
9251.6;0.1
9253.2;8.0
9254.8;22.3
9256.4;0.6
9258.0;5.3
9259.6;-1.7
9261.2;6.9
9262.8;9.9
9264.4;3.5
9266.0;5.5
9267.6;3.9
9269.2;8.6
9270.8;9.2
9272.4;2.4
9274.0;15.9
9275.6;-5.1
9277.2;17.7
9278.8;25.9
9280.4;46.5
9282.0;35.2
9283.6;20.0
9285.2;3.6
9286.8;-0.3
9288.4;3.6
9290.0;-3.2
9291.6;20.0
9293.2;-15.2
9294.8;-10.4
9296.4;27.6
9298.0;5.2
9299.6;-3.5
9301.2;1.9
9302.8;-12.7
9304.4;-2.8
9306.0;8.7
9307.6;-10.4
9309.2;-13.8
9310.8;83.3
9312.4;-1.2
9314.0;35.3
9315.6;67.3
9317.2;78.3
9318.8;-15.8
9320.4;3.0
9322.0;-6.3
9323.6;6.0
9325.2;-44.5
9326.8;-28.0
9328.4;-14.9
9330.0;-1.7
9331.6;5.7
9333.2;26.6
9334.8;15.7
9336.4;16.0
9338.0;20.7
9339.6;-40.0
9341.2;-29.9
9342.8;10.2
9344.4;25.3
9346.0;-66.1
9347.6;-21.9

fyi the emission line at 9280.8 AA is H-beta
